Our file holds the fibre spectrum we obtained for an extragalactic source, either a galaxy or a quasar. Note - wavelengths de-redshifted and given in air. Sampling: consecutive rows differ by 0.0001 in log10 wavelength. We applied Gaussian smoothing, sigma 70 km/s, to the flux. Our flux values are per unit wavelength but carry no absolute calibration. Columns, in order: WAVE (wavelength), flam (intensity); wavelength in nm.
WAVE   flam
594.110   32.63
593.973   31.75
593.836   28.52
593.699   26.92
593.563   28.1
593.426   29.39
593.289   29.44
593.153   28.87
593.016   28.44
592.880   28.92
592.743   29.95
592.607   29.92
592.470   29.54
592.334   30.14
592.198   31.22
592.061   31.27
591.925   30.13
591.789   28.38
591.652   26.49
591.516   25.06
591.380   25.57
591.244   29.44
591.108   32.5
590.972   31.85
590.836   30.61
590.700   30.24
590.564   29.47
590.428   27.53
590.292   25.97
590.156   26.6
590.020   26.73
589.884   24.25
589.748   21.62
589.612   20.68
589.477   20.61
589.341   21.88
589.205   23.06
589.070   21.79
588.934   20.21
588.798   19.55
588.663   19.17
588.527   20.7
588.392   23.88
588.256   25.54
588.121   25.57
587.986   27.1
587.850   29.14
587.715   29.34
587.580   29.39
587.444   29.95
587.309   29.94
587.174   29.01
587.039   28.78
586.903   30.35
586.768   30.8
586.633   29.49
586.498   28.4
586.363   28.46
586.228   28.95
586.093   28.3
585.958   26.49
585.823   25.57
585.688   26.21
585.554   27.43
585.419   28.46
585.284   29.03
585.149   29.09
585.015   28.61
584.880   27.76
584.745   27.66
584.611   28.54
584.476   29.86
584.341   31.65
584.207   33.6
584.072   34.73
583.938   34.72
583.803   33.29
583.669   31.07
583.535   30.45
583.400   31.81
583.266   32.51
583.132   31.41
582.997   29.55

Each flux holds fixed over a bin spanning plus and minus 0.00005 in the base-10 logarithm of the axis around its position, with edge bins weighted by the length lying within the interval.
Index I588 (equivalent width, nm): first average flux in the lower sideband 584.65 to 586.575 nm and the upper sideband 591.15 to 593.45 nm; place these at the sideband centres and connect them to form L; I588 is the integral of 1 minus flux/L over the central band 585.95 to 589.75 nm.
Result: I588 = 0.32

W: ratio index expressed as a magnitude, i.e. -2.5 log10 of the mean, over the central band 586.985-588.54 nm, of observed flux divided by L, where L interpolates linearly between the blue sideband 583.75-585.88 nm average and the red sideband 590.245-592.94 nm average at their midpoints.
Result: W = 0.07 mag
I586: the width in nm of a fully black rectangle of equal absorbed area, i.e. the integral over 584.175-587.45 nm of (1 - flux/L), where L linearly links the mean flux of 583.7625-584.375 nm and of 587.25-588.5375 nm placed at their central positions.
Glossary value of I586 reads 0.20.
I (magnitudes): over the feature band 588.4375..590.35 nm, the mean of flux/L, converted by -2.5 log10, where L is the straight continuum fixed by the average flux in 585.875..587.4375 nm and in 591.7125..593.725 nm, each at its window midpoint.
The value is 0.29 mag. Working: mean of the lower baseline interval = 29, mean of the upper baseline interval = 29.4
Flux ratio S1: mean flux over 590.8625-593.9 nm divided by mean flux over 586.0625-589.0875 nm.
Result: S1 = 1.09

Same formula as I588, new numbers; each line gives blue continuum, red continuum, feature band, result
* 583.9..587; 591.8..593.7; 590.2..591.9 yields 0.05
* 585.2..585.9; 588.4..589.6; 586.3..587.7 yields -0.27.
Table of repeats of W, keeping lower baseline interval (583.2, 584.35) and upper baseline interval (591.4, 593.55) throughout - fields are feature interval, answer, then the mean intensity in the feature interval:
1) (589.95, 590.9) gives 0.066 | 28.1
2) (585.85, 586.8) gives 0.114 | 28.5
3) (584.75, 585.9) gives 0.157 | 27.8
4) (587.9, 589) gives 0.324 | 22.8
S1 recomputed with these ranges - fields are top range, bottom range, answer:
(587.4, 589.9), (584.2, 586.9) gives 0.83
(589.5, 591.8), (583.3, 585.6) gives 0.89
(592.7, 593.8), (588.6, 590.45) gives 1.26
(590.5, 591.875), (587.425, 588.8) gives 1.14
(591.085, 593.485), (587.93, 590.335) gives 1.26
